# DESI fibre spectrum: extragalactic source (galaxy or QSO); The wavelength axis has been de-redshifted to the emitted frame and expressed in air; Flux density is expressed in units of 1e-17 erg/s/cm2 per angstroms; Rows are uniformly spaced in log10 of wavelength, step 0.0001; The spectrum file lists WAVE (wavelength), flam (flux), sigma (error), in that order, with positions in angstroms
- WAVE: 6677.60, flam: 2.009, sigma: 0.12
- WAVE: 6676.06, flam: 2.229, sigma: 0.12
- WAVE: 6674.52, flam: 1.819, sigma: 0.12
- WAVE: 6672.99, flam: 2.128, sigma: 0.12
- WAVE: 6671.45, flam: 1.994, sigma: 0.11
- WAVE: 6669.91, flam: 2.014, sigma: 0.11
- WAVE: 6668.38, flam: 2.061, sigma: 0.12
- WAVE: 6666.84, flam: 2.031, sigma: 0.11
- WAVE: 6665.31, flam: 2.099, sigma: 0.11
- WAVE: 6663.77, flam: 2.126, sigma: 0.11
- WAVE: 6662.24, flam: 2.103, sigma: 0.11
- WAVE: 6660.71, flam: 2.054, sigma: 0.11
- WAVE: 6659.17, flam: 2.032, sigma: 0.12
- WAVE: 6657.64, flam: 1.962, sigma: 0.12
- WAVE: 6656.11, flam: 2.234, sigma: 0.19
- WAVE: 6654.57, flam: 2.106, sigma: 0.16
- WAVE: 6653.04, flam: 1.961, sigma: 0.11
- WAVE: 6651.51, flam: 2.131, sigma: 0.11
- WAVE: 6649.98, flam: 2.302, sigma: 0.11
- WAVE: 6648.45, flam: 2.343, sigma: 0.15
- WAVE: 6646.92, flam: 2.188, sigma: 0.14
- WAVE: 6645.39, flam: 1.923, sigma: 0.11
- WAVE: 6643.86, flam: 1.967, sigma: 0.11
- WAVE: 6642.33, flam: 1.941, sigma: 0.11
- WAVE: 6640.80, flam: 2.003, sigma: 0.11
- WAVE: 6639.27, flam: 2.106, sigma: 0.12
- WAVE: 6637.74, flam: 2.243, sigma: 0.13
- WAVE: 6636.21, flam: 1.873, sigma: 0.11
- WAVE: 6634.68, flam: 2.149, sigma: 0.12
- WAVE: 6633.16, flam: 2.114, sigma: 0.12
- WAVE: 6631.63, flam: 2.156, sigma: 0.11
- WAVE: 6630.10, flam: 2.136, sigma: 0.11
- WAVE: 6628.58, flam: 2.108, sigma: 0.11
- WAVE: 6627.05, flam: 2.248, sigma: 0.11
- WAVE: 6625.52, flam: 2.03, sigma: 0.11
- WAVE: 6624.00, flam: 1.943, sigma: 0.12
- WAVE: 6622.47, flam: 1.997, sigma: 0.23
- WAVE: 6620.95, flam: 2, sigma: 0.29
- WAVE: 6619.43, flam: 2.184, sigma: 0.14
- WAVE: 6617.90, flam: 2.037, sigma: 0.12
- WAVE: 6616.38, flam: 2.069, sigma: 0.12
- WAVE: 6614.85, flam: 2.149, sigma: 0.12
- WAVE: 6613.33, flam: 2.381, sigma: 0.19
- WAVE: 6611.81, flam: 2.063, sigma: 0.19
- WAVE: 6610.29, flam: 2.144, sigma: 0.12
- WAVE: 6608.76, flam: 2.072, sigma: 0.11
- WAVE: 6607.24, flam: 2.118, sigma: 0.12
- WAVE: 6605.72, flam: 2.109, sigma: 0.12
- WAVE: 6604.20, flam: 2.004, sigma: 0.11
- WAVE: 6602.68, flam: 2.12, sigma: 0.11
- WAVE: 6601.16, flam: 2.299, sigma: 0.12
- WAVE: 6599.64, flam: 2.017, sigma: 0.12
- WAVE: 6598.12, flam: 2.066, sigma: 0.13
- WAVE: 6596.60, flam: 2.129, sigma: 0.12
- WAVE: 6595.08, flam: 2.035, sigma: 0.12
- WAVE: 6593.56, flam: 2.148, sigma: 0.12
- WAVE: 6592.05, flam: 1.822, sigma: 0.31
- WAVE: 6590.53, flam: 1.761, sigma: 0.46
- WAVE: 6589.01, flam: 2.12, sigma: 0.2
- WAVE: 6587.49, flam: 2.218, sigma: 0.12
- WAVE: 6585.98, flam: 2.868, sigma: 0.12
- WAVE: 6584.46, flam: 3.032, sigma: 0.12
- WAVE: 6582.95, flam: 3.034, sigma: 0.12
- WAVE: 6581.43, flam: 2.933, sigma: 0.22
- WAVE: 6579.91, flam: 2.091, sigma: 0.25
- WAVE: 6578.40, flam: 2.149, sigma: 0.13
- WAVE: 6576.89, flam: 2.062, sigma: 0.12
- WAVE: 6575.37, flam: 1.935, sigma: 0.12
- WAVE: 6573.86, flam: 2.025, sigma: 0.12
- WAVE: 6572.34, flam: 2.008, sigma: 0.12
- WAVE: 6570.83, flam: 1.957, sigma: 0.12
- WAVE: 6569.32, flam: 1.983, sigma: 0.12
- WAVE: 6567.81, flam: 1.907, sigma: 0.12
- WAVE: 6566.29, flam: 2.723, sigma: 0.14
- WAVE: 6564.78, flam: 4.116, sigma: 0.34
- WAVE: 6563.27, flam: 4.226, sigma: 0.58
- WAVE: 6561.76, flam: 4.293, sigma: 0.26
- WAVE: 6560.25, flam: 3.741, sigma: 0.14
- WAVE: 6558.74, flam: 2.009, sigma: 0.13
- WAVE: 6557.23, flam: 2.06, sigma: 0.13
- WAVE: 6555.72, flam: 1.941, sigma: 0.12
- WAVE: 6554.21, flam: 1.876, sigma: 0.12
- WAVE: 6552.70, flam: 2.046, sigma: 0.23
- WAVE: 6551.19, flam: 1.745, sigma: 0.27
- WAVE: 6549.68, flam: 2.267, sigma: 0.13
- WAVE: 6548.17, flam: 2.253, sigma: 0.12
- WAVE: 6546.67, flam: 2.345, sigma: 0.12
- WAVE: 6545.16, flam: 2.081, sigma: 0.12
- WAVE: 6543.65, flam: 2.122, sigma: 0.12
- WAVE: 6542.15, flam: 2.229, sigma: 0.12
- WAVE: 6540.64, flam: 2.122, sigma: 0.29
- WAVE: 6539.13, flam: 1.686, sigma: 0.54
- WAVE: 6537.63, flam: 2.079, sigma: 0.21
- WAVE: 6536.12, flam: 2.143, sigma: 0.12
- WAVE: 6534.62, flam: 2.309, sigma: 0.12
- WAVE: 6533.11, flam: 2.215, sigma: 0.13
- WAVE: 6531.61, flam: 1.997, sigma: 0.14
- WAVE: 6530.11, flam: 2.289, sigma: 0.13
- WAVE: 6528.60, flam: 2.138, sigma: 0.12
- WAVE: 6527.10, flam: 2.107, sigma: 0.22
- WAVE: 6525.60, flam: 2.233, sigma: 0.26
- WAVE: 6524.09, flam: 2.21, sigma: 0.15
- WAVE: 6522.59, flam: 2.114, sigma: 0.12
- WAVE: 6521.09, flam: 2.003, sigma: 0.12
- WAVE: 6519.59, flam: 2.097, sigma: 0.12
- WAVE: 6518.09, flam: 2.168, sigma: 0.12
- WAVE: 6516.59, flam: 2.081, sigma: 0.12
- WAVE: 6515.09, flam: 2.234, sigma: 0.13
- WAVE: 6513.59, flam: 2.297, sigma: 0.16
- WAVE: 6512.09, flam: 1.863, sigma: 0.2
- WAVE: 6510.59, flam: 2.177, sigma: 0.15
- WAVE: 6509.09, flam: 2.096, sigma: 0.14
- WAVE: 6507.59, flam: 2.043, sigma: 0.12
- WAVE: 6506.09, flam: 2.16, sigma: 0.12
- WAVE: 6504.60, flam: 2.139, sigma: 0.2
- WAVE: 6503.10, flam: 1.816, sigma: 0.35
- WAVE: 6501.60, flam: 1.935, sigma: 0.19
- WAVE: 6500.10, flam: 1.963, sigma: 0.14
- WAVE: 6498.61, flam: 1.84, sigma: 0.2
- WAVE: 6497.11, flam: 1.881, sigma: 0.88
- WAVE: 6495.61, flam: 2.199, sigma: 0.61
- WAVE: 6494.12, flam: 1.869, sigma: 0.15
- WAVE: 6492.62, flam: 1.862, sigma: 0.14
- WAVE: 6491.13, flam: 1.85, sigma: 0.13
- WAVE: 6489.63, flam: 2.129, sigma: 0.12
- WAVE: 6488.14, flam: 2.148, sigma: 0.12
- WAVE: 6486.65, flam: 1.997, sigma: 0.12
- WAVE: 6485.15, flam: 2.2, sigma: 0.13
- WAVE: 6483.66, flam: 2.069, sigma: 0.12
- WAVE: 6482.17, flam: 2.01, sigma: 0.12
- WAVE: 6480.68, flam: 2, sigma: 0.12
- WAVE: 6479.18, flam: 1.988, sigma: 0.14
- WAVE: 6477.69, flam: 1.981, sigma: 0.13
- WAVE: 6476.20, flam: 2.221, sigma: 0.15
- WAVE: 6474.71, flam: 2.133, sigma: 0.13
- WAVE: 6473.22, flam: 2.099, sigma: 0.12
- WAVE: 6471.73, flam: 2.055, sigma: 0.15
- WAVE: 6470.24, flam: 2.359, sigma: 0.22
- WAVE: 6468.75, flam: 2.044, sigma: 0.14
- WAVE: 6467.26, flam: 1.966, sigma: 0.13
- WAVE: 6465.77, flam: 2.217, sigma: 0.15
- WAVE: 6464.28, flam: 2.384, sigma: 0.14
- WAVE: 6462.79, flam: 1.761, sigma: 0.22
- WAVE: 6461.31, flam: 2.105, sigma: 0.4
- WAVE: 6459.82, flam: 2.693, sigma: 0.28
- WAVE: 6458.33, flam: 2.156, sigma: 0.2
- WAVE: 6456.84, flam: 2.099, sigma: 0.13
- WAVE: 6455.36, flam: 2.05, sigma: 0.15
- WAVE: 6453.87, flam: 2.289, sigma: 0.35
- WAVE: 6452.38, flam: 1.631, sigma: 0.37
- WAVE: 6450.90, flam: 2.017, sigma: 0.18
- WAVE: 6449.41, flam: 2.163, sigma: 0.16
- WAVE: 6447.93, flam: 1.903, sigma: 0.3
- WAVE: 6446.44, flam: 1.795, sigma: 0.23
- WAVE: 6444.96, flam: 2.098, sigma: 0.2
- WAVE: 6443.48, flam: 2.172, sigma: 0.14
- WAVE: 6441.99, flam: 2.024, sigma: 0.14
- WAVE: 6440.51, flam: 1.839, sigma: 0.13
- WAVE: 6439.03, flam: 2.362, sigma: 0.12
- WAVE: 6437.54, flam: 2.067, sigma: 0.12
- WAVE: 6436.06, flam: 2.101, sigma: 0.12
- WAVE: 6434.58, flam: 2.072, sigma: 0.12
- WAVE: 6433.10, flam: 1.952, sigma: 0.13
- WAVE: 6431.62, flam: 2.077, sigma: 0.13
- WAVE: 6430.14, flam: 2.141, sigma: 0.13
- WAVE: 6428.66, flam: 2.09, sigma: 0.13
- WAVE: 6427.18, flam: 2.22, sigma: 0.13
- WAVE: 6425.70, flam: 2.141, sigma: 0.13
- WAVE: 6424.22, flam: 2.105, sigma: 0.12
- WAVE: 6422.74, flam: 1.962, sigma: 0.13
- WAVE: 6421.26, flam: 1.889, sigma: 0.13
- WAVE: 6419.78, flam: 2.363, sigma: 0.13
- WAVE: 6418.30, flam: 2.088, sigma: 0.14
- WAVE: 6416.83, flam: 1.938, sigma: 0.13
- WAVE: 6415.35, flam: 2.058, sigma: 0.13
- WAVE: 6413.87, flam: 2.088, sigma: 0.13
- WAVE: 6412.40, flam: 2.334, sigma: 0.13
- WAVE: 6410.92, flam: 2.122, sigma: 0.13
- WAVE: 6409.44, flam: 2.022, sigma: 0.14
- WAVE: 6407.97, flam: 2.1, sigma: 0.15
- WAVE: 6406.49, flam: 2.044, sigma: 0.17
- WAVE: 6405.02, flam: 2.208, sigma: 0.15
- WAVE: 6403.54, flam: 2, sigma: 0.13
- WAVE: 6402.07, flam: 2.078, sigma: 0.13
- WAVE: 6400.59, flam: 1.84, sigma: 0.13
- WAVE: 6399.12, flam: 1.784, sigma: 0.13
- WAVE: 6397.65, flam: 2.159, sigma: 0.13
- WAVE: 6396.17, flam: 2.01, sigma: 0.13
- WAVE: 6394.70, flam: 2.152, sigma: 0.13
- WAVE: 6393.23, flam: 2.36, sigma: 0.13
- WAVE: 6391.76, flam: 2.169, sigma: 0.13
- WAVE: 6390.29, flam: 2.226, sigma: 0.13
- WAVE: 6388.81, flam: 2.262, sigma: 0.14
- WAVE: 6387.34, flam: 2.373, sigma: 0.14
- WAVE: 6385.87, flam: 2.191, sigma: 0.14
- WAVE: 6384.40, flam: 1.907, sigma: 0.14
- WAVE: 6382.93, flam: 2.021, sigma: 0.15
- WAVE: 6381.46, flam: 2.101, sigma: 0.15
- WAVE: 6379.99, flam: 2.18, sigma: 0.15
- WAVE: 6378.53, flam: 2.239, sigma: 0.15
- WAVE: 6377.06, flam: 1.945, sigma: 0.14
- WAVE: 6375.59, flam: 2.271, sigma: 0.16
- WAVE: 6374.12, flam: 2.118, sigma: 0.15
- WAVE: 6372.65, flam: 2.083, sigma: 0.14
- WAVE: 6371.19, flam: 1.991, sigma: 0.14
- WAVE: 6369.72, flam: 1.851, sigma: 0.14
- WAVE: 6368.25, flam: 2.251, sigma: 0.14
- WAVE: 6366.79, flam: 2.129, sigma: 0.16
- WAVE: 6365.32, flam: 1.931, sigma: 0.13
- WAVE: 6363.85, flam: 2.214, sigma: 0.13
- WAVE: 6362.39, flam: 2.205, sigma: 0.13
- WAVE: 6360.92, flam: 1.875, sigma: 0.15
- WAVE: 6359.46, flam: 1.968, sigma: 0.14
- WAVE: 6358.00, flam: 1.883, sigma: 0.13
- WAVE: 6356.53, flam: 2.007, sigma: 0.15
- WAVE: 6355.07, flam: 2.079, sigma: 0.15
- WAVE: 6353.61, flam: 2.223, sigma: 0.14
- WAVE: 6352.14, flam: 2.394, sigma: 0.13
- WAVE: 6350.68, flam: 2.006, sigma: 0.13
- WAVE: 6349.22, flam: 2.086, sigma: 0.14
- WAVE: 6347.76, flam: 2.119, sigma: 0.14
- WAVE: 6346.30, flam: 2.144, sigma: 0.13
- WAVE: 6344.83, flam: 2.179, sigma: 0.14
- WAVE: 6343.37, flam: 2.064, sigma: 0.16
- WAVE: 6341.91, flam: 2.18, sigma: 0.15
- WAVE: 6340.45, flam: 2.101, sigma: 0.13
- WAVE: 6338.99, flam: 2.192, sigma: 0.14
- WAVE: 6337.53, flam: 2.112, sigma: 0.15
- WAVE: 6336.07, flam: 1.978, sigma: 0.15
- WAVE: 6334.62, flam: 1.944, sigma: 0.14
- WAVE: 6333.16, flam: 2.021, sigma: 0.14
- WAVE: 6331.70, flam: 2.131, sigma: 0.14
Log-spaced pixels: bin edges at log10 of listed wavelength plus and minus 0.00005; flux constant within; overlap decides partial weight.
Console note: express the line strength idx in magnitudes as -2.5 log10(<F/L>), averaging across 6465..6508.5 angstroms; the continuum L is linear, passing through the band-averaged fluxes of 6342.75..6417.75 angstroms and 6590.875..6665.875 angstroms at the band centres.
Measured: 0.028 mag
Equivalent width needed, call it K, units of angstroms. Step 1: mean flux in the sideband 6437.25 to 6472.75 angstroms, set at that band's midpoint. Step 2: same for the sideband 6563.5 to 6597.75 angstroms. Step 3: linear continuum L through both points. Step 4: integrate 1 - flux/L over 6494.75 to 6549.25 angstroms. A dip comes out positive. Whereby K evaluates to 3.1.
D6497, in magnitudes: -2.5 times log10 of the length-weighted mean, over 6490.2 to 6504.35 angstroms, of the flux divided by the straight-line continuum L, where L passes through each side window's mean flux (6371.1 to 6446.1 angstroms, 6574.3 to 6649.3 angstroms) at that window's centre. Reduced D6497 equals 0.11 mag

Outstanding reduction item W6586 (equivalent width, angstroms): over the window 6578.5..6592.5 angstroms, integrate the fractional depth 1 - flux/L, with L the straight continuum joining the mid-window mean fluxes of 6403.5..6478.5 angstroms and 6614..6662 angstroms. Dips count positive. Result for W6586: -2.3 angstroms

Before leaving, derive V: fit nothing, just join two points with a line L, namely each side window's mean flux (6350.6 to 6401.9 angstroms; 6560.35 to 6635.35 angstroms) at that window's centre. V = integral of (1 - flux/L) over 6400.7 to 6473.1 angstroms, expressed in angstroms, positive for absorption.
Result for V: 2.1 angstroms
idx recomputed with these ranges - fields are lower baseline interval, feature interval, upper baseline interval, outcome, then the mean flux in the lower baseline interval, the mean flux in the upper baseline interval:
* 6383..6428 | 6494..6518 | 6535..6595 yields 0.111 mag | 2.1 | 2.36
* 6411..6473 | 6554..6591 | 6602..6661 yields -0.208 mag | 2.09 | 2.1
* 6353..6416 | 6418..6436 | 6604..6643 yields 0.001 mag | 2.09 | 2.09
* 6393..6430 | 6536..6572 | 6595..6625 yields -0.155 mag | 2.08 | 2.1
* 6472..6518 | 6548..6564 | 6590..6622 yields -0.248 mag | 2.04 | 2.08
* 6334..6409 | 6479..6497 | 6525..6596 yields 0.111 mag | 2.1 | 2.33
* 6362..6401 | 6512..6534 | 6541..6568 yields 0.157 mag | 2.11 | 2.56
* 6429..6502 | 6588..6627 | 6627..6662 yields 0.006 mag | 2.06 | 2.1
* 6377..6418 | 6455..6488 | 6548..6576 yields 0.078 mag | 2.11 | 2.49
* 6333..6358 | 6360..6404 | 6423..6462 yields 0.000 mag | 2.1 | 2.09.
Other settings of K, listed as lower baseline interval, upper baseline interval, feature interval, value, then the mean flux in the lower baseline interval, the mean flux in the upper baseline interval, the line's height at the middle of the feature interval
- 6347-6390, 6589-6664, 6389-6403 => 0.1 angstroms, 2.1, 2.09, 2.1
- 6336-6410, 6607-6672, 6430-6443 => 0.2 angstroms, 2.1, 2.09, 2.1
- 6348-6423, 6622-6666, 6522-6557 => -0.3 angstroms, 2.09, 2.09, 2.09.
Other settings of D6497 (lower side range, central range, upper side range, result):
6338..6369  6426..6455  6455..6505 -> 0.012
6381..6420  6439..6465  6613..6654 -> 0.014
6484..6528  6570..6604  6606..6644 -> -0.068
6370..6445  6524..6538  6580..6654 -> -0.018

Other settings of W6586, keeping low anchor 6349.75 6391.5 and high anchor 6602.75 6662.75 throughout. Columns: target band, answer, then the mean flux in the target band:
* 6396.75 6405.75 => 0.4 angstroms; 2.01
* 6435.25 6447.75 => 0.3 angstroms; 2.05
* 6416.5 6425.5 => 0.2 angstroms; 2.07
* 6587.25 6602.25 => 0.3 angstroms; 2.06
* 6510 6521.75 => -0.1 angstroms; 2.12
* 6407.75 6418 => 0.0 angstroms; 2.1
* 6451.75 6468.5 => -0.2 angstroms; 2.12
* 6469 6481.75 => 0.0 angstroms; 2.1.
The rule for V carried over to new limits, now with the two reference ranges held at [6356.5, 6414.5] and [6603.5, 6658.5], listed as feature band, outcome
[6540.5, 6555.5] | -0.04 angstroms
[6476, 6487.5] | 0.24 angstroms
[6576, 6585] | -1.86 angstroms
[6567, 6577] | 0.55 angstroms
